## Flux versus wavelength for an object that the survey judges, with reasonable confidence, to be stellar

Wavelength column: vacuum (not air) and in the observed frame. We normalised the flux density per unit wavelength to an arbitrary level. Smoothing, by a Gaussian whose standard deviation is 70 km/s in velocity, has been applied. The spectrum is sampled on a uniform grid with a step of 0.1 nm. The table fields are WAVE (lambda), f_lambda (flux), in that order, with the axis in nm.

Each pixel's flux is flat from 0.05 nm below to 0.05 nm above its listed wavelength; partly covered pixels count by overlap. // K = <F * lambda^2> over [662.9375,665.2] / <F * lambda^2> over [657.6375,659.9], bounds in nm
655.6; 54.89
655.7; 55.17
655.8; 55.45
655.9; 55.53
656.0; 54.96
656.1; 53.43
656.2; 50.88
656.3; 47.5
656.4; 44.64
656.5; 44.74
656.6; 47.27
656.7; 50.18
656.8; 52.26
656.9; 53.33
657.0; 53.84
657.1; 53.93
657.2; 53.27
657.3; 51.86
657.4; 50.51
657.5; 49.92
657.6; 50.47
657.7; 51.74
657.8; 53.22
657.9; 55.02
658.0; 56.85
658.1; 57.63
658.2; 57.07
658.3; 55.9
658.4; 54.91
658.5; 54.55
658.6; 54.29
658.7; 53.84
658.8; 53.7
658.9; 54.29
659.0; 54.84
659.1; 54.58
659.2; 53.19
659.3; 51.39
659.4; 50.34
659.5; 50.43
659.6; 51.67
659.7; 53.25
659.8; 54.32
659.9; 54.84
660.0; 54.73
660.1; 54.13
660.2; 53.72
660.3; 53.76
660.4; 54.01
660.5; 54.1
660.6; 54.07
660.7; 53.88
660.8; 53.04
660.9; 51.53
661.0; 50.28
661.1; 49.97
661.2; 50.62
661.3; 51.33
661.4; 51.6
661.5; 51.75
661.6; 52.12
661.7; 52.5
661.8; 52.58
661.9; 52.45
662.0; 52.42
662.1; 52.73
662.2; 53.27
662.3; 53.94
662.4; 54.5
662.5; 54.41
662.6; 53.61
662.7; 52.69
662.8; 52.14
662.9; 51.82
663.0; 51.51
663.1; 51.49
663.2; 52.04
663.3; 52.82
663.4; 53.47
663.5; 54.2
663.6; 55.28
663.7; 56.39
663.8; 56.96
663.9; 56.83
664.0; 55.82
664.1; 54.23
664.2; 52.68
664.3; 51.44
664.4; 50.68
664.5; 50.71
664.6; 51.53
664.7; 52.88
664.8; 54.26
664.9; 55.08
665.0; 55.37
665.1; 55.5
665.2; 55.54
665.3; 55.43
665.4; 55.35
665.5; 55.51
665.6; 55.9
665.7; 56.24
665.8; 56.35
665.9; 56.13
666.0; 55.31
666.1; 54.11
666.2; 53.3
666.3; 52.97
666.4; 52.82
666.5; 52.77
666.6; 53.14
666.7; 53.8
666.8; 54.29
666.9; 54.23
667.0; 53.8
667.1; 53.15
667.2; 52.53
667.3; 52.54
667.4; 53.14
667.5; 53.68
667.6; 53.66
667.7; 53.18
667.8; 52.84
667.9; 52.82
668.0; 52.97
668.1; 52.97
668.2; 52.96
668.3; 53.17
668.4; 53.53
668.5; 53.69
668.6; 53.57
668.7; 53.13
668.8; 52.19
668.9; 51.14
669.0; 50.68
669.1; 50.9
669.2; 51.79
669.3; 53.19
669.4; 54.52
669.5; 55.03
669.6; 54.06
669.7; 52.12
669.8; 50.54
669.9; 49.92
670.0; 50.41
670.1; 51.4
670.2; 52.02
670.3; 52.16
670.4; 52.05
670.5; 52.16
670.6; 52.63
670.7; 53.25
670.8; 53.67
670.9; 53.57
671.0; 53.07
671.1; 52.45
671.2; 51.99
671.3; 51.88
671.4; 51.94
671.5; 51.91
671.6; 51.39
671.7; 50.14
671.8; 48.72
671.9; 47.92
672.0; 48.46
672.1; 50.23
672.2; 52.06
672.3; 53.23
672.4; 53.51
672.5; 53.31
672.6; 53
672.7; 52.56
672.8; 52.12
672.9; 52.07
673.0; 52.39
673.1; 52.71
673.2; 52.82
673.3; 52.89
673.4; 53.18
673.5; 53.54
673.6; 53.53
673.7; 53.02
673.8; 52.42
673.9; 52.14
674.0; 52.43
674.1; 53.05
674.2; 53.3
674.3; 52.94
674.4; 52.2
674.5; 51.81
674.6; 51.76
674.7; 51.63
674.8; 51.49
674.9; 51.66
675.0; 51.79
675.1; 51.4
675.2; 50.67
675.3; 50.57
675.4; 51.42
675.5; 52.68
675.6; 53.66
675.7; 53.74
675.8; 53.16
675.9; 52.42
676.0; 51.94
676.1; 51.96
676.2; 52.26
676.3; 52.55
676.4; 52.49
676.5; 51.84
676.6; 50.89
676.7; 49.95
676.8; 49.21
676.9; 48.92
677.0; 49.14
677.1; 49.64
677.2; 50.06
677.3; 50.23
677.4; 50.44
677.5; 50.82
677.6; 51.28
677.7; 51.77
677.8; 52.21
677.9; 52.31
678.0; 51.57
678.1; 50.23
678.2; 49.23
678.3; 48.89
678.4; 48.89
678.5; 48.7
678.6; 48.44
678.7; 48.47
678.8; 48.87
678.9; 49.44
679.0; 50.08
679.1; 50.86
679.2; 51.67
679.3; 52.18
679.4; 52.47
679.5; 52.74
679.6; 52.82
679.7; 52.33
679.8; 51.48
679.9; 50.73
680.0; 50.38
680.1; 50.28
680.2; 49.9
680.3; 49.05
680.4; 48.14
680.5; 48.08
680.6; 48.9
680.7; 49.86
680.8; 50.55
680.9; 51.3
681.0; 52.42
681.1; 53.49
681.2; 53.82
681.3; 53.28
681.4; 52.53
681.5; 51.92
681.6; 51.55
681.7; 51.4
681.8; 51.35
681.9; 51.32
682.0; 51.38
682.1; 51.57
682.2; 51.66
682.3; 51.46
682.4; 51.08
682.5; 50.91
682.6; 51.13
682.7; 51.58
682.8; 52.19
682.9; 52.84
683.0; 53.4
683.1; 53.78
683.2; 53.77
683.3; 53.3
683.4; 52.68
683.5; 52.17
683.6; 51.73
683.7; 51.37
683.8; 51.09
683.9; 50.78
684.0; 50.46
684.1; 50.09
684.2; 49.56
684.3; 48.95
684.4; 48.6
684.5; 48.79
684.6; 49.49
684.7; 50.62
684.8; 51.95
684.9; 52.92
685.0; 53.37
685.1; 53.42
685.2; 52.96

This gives 1.01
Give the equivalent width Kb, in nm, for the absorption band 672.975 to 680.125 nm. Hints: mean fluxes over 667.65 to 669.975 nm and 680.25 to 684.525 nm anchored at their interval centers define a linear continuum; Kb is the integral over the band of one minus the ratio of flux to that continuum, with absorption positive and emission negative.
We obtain 0.06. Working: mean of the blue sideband 52.6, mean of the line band 51.4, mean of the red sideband 51.3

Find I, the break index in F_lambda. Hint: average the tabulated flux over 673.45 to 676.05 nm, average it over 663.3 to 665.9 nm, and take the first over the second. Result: 1.0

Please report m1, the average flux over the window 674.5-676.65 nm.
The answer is 52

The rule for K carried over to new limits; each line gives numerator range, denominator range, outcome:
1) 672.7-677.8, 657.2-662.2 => 1.02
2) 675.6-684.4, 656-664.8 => 1.03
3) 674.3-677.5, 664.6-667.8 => 0.98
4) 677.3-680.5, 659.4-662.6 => 1.01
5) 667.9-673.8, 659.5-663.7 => 1.02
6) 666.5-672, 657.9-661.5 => 1.01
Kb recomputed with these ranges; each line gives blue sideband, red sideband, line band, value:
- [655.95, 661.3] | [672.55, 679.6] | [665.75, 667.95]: -0.065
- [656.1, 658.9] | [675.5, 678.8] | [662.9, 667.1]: -0.183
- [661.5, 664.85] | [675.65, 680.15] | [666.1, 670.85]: -0.038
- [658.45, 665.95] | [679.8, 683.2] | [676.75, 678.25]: 0.038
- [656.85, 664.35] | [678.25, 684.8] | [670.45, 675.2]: -0.016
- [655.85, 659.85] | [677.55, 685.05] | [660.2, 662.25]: -0.001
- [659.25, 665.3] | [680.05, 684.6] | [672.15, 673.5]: -0.017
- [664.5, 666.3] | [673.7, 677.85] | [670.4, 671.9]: 0.031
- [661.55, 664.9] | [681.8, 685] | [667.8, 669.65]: -0.005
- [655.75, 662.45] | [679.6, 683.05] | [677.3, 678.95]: 0.045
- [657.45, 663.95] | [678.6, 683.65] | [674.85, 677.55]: 0.028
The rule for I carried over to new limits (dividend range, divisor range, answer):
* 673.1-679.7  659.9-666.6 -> 0.96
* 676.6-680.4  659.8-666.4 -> 0.94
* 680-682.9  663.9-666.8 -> 0.94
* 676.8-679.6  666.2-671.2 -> 0.95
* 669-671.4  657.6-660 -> 0.97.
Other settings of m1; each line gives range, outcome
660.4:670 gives 53.3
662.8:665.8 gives 54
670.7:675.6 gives 52.1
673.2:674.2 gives 52.9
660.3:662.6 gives 52.6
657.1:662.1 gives 53.1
